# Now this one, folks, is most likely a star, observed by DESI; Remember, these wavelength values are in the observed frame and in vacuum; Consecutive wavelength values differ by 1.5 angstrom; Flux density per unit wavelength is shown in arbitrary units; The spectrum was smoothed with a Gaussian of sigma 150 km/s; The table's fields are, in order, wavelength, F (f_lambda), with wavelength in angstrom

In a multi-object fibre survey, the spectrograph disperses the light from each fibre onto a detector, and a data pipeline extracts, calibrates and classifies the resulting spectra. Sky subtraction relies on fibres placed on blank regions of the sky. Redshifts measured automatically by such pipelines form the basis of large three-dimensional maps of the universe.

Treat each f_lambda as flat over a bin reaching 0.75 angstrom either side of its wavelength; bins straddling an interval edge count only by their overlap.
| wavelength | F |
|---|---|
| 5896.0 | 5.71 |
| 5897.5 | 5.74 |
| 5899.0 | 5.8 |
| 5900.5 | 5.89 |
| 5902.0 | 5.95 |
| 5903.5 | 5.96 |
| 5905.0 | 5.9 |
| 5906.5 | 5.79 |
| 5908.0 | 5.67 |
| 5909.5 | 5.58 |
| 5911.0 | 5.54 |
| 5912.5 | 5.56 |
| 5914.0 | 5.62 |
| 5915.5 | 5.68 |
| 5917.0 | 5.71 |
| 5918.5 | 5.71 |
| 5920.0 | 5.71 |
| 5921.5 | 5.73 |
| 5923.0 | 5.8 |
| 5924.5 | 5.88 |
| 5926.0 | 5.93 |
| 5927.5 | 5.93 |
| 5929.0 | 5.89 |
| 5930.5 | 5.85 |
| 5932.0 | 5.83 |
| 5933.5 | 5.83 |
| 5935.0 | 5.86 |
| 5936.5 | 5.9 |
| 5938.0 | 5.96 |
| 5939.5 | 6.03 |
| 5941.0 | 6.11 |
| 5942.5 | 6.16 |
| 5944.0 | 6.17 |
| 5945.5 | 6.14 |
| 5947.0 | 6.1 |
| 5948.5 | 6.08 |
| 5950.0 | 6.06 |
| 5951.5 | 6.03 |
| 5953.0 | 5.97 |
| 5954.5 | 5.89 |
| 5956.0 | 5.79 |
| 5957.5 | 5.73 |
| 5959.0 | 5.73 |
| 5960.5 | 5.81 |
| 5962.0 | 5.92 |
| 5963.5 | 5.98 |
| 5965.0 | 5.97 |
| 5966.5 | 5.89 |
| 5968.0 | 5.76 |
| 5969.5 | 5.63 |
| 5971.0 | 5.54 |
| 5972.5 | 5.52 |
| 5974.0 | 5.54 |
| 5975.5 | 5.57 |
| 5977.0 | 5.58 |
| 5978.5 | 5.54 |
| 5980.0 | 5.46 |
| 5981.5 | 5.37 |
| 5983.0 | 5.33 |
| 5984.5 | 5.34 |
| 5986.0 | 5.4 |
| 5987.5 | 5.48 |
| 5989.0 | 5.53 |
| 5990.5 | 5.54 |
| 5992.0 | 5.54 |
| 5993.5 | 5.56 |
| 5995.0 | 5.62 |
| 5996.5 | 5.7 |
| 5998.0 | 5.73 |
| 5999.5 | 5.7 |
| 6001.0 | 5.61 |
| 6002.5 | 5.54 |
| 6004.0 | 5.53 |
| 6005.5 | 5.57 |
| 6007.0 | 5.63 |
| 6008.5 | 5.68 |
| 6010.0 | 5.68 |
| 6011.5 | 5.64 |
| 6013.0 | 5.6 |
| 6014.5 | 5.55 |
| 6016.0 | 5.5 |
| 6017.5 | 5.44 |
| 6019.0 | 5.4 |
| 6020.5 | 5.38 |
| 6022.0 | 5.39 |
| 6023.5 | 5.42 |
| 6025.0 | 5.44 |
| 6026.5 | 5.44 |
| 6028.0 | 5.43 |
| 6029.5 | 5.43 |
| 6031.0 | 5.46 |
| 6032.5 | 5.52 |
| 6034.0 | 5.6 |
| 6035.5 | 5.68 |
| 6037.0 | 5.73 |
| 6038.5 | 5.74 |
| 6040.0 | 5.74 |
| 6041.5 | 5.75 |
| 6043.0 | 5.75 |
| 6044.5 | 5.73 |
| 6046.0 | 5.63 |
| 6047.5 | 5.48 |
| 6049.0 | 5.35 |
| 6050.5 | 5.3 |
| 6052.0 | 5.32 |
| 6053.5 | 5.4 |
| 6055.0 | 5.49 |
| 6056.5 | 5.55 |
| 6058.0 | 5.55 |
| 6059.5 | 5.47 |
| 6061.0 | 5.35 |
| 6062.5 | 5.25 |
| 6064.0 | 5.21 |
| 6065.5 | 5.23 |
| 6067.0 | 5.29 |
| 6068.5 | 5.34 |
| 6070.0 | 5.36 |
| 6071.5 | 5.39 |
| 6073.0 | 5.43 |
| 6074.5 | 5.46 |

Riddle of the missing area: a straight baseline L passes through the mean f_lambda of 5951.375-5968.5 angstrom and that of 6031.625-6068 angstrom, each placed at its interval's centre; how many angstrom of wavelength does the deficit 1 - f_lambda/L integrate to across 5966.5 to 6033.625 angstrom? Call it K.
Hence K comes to 2.0 angstrom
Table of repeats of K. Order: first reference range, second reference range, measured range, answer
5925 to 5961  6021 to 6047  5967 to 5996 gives 1.35 angstrom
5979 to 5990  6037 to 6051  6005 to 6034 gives 0.16 angstrom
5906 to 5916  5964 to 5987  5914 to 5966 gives -2.81 angstrom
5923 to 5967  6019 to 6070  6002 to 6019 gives 0.20 angstrom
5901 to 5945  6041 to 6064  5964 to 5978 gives 0.09 angstrom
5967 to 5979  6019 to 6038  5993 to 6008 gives -0.21 angstrom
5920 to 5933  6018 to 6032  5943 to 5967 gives -0.97 angstrom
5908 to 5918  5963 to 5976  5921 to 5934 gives -0.49 angstrom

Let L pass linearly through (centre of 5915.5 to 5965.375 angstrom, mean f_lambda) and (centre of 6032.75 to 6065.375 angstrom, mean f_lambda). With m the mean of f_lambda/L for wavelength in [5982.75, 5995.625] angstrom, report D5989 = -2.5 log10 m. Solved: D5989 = 0.048 mag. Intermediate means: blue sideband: 5.91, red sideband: 5.52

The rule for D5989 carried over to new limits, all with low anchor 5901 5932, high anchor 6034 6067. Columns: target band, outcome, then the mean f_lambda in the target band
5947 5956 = -0.05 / 6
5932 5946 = -0.05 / 6.01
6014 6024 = 0.03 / 5.44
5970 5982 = 0.03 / 5.52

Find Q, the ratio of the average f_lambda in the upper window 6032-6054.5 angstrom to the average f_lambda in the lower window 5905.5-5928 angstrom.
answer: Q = 0.98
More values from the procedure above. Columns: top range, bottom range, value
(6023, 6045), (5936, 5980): 0.95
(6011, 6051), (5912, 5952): 0.94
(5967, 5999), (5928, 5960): 0.93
